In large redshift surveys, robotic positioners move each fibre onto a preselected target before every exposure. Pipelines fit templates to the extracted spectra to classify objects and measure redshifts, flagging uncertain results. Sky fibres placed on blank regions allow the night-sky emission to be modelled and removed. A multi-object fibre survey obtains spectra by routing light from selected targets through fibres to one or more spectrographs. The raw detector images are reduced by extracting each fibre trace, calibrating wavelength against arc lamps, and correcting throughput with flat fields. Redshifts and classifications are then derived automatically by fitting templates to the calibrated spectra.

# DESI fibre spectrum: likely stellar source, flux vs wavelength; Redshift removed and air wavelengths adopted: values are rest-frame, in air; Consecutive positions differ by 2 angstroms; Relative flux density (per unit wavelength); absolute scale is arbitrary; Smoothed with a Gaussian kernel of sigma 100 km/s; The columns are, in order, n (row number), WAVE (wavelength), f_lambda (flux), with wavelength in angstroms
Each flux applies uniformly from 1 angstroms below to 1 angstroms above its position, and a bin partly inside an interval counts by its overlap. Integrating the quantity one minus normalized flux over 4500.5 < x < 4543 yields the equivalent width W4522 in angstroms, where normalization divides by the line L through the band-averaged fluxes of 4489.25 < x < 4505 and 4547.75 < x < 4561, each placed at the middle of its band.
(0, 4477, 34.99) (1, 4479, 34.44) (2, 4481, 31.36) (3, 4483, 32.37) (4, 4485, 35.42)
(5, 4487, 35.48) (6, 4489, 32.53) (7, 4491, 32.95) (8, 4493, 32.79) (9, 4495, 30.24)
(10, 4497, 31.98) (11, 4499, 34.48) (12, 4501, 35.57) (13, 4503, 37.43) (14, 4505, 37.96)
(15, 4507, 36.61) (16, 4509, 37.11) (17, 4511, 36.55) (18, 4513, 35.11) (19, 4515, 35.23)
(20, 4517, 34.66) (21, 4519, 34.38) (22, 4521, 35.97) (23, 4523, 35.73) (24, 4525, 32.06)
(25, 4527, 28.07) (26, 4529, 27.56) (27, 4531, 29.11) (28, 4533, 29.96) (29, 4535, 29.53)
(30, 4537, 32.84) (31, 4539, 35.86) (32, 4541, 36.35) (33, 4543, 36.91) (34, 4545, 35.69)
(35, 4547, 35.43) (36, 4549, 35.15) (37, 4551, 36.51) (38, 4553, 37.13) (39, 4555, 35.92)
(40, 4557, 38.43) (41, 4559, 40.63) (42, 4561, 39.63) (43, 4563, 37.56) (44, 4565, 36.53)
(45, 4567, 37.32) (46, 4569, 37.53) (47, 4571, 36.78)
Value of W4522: 1.6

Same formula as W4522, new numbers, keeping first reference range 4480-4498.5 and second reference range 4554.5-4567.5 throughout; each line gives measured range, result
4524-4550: 2.66 angstroms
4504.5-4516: -0.67 angstroms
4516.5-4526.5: 0.27 angstroms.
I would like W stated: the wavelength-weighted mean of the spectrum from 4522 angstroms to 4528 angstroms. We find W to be 32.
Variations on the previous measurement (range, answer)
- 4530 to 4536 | 29.5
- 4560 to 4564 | 38.6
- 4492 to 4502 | 33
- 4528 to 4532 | 28.3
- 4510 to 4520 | 35.2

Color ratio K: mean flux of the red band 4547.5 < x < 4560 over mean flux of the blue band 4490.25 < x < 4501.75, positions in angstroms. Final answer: 1.13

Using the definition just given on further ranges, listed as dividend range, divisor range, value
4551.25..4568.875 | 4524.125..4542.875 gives 1.20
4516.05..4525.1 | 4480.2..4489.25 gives 1.04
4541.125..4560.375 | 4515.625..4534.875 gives 1.16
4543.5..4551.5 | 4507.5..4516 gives 0.99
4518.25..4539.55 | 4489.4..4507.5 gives 0.93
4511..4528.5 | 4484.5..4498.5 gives 1.03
